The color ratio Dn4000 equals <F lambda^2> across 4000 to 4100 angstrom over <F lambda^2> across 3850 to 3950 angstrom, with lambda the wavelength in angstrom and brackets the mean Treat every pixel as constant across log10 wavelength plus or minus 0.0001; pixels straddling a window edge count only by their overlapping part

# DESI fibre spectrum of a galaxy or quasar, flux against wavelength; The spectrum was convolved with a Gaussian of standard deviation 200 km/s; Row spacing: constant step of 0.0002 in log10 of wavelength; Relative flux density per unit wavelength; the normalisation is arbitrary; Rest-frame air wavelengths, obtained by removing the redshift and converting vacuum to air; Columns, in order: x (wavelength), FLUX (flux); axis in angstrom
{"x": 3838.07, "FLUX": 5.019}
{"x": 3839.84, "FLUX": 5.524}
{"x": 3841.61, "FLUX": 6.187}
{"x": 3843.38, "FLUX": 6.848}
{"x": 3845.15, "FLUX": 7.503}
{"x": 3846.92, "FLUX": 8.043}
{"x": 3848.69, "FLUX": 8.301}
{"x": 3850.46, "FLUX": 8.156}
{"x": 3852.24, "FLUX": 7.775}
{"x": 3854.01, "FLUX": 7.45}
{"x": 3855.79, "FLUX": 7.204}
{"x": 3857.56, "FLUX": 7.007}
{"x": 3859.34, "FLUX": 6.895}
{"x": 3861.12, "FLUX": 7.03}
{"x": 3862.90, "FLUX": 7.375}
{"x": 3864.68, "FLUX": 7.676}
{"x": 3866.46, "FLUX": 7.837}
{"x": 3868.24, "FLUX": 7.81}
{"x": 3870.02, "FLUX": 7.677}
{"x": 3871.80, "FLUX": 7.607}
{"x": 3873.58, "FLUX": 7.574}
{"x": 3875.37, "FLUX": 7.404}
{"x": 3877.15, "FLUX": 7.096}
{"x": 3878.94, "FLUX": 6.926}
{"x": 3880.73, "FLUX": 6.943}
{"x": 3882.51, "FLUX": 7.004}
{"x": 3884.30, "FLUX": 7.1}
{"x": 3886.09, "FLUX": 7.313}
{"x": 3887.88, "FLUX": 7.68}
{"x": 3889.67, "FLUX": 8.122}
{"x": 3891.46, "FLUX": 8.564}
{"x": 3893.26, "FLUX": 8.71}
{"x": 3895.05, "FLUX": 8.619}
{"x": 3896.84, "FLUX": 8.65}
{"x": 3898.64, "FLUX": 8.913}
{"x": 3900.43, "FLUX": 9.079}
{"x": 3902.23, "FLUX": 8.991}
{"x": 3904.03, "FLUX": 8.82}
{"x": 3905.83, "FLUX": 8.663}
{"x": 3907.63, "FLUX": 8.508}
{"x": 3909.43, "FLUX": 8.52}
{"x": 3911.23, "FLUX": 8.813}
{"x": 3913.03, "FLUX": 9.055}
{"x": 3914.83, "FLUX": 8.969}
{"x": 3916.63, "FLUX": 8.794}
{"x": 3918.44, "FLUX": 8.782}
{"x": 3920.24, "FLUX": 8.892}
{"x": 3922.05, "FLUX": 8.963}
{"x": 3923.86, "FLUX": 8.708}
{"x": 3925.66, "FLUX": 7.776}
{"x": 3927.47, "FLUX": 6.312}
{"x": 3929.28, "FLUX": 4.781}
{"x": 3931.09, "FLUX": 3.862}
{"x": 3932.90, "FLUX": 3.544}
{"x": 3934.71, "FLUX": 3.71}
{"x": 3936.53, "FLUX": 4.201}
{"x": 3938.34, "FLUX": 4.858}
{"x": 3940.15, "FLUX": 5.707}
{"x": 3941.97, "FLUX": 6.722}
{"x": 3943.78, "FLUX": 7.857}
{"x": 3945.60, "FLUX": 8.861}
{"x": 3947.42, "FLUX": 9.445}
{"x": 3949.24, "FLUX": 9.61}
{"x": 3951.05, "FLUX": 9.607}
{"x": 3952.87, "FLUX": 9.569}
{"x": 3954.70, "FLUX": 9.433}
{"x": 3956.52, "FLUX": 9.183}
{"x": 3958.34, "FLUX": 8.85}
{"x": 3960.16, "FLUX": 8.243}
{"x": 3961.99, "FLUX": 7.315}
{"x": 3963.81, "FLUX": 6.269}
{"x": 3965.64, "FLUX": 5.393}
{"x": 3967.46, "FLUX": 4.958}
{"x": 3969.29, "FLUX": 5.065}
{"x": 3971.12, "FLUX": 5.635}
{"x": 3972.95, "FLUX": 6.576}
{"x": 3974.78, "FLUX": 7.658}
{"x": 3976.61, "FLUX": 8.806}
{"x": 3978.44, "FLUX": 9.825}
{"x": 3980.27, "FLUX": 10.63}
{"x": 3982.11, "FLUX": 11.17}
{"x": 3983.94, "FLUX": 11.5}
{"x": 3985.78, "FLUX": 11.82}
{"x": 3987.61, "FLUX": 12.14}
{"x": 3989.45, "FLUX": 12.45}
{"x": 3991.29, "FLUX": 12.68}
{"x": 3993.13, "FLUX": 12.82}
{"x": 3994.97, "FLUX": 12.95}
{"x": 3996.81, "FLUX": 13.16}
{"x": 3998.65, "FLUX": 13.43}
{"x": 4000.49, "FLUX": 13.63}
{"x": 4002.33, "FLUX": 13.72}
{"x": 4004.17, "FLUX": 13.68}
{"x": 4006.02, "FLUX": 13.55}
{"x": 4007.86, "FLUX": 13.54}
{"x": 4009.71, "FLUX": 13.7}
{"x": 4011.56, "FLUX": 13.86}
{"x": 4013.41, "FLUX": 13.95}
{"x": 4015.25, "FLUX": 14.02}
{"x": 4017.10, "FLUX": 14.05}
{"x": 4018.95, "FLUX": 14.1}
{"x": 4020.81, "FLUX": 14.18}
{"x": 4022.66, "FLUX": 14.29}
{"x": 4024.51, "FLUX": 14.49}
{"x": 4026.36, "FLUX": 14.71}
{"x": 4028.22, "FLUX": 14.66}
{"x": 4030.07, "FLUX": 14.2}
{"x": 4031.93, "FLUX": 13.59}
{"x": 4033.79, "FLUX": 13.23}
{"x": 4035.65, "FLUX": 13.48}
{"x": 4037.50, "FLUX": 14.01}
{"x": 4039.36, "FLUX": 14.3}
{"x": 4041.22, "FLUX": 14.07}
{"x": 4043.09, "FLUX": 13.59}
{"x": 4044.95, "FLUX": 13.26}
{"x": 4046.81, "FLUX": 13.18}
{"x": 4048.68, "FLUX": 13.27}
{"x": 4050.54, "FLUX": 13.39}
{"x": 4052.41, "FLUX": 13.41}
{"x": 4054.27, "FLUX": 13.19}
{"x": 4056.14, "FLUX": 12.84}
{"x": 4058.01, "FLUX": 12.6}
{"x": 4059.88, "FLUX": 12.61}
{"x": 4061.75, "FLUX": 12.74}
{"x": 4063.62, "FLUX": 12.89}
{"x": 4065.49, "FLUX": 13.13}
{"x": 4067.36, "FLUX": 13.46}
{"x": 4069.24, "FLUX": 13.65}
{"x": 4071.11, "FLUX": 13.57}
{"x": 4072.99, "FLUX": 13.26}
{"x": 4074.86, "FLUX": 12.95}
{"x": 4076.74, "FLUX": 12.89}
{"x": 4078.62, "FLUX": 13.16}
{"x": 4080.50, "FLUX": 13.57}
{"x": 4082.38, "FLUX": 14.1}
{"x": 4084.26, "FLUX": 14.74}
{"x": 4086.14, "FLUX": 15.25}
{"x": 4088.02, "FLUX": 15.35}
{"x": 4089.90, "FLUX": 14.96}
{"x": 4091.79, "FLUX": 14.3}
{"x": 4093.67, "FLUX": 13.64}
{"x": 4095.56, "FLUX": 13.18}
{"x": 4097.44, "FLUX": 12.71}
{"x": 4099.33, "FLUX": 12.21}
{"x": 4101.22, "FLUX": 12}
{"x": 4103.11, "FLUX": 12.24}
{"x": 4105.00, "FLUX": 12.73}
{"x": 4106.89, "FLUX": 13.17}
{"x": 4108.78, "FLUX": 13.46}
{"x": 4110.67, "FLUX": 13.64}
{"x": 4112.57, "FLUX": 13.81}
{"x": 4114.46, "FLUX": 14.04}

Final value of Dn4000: 1.95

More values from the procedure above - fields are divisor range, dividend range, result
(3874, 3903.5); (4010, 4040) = 1.89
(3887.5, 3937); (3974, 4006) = 1.60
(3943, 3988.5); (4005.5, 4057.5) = 1.65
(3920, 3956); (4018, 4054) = 2.04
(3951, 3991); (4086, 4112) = 1.63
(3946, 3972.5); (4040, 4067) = 1.78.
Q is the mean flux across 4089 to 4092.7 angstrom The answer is 14.6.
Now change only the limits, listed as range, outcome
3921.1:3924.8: 8.82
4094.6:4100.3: 12.7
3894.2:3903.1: 8.85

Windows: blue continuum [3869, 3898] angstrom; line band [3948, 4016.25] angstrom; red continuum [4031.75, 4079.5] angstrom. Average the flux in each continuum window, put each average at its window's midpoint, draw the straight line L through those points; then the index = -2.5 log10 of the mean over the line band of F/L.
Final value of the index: 0.04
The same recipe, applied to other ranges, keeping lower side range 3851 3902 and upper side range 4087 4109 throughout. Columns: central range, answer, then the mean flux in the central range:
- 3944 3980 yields 0.23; 7.96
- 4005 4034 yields -0.23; 14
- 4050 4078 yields -0.05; 13.1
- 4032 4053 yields -0.14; 13.6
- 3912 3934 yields 0.20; 7.34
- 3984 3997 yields -0.18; 12.5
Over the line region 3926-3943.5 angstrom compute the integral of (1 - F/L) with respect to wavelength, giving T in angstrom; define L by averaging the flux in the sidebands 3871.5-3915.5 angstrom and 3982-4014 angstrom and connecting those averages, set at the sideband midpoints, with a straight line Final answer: 8.72 angstrom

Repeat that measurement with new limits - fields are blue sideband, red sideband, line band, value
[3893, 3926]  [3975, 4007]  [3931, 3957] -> 7.9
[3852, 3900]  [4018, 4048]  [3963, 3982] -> 7.1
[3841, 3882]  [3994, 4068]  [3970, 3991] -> 3.4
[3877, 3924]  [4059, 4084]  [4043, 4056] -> -0.7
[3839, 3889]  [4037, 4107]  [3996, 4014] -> -3.4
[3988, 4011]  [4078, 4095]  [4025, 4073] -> 1.3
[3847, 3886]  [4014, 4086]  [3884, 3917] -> 0.1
